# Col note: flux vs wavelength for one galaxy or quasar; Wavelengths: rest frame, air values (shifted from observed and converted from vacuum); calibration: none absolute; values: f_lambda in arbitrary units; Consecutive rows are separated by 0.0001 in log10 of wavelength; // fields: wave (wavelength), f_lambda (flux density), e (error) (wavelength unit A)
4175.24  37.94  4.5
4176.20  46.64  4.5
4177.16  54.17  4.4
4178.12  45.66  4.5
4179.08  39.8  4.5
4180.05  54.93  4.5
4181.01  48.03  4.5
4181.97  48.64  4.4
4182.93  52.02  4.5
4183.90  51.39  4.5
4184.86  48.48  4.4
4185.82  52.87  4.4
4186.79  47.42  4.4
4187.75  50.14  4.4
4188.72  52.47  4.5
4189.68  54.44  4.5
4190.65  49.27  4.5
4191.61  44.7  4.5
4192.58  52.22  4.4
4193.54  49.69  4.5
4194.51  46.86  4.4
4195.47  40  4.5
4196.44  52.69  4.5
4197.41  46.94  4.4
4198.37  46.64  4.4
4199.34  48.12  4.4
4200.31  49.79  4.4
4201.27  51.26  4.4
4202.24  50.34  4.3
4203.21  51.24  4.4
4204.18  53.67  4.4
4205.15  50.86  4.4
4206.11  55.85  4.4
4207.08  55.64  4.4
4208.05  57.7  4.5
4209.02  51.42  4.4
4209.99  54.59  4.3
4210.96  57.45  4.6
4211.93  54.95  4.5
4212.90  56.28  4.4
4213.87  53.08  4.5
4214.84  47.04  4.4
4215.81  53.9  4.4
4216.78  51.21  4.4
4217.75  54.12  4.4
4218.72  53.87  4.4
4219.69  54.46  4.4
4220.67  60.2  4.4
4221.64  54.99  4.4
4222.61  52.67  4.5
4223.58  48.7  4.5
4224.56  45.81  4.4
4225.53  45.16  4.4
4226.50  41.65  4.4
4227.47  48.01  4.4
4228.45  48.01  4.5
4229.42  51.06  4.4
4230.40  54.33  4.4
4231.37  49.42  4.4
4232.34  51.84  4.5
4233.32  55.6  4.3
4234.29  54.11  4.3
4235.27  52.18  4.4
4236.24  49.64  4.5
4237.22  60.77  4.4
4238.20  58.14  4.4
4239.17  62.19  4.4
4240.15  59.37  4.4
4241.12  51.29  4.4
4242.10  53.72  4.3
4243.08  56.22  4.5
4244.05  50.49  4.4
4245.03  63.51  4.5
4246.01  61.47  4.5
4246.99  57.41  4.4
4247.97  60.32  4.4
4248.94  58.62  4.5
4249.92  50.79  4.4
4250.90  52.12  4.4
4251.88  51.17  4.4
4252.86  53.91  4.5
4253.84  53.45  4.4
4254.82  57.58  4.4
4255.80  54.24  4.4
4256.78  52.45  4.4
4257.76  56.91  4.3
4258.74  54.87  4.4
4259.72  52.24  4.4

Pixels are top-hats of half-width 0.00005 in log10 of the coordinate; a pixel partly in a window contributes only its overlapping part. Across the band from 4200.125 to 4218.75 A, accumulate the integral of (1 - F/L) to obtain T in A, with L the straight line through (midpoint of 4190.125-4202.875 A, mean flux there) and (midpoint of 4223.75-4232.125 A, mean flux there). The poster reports -1.9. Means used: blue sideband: 48.4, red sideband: 48.1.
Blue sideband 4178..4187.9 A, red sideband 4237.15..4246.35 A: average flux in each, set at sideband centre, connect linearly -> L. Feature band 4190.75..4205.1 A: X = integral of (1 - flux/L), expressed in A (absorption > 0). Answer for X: 0.7 A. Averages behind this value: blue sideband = 49.1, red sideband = 57.5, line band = 48.9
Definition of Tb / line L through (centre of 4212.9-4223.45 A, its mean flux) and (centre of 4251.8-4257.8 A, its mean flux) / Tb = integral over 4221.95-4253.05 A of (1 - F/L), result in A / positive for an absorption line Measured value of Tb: 0.3 A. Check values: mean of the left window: 53.5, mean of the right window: 54.2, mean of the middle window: 53.4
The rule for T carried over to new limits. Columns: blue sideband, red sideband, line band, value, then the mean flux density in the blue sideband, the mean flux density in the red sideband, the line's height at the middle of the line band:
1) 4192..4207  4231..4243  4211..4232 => 0.52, 49.9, 54.9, 52.9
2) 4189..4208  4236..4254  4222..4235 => 1.02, 50.2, 56.1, 54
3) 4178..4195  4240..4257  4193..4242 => 0.31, 49.5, 55.4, 52.4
